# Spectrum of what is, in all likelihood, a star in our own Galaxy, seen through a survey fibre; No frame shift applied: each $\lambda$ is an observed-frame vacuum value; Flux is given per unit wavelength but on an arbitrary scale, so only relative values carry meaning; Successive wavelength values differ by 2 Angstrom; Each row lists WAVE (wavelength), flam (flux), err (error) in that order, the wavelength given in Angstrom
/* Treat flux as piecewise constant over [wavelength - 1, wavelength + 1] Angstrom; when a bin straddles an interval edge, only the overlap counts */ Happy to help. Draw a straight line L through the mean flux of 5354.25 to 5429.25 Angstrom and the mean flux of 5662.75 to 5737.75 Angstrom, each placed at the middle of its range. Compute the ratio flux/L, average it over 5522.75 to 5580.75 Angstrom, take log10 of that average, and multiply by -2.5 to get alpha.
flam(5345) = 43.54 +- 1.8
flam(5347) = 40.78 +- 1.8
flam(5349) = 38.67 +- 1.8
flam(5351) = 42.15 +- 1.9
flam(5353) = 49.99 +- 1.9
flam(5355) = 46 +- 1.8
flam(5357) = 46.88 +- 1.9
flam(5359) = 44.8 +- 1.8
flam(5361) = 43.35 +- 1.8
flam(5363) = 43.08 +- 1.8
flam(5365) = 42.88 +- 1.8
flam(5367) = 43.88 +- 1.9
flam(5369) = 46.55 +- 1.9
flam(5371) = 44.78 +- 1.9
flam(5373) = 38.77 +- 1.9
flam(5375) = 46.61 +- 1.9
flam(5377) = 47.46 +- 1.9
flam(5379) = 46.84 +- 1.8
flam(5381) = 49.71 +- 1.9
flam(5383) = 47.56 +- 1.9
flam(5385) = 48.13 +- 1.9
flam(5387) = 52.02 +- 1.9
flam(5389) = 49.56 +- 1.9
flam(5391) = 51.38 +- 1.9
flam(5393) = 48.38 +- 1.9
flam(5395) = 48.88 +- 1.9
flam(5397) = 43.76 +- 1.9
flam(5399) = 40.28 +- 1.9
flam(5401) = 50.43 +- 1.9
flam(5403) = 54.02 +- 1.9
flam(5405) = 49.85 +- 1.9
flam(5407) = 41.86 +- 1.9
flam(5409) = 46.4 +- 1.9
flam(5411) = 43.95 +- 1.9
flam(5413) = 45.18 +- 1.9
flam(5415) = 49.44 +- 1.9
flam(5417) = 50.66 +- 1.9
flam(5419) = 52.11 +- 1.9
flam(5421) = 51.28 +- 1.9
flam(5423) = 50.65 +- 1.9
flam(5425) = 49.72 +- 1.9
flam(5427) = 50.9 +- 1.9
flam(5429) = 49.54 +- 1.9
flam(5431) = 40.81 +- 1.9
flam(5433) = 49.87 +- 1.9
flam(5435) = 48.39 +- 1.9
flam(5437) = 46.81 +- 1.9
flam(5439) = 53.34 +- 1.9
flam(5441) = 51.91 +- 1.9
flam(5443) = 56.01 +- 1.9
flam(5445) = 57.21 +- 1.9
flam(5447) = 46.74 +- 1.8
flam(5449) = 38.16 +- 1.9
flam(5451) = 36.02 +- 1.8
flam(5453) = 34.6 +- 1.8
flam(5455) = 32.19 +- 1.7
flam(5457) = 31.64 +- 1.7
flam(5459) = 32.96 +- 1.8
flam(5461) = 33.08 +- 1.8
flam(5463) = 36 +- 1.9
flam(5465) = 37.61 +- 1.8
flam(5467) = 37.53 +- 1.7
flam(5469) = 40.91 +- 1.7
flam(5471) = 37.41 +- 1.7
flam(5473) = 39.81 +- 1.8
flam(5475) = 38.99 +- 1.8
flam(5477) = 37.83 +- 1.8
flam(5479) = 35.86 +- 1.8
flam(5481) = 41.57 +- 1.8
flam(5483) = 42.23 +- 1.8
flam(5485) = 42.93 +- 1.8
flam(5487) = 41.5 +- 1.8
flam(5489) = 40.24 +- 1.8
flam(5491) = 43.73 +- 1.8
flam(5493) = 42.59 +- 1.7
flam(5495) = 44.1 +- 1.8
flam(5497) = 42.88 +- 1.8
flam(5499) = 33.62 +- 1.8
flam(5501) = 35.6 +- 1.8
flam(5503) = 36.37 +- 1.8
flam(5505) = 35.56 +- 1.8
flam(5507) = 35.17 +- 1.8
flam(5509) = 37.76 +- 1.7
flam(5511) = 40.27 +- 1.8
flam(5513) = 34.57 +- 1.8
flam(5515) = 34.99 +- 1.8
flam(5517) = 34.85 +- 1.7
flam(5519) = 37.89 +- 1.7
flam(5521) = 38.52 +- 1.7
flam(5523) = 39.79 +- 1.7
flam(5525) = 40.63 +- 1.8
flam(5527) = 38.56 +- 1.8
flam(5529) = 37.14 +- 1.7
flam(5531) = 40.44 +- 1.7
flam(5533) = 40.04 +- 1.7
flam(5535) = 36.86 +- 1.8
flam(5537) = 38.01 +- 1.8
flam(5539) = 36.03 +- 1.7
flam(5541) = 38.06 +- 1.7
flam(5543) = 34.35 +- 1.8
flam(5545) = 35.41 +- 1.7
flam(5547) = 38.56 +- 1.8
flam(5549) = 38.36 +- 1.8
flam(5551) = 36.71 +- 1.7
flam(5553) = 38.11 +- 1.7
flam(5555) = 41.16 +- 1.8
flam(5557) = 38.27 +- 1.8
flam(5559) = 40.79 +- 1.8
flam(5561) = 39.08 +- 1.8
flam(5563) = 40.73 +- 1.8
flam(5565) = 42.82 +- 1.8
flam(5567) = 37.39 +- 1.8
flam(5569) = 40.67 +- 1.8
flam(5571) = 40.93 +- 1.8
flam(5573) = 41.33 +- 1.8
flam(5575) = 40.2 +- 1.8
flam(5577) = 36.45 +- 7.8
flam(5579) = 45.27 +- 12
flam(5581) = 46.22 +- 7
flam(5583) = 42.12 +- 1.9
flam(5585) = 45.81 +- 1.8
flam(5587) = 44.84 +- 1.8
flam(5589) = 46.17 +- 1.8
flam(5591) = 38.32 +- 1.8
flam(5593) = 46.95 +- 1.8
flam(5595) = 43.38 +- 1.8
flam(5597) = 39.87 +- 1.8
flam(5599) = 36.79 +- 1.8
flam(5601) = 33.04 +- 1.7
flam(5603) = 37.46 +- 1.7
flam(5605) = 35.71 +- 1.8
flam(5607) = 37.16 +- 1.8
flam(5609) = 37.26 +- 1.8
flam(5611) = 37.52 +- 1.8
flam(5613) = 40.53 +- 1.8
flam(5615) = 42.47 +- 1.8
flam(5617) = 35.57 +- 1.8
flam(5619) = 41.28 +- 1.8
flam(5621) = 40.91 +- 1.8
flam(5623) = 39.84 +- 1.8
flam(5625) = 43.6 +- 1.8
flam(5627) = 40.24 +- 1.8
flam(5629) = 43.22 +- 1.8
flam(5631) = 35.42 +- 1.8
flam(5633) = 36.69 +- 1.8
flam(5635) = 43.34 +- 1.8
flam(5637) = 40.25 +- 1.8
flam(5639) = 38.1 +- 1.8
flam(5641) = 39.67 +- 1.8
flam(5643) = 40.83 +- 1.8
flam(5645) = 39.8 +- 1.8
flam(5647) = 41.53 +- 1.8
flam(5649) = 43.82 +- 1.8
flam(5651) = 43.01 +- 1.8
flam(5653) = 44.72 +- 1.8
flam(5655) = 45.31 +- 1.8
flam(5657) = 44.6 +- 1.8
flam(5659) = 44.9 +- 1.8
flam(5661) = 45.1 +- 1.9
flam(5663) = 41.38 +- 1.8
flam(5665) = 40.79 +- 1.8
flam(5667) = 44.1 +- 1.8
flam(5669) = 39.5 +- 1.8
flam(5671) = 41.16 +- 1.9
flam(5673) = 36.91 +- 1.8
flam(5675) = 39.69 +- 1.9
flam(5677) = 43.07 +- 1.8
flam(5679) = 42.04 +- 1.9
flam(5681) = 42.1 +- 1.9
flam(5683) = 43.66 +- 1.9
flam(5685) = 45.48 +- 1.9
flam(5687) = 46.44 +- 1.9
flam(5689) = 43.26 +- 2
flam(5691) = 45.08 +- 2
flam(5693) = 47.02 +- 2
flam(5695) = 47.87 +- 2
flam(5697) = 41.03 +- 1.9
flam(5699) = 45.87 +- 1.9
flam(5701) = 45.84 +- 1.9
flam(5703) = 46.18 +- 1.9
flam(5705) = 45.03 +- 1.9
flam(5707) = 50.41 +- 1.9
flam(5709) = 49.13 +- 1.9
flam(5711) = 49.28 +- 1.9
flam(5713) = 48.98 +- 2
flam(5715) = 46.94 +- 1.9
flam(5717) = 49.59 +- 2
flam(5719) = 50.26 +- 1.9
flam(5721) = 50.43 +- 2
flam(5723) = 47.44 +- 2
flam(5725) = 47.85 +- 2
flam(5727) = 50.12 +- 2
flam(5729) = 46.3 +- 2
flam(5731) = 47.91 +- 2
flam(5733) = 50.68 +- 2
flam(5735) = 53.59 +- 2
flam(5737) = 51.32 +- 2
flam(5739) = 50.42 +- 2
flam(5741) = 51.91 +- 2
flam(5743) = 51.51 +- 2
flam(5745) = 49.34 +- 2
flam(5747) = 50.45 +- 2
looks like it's 0.189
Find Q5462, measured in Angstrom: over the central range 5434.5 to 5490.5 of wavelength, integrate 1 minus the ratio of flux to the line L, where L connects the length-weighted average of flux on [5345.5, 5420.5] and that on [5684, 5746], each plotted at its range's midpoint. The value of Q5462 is 7.0 Angstrom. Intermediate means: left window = 46.4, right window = 48.1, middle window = 41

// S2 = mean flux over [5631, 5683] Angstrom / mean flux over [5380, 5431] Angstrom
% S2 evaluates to 0.86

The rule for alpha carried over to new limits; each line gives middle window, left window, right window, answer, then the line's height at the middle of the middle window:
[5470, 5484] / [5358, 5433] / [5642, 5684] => 0.17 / 45.7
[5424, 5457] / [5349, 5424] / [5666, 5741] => 0.02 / 46.8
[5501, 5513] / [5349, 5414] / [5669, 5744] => 0.26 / 46.5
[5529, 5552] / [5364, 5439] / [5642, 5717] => 0.22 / 45.9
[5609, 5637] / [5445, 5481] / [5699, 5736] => 0.12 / 44.5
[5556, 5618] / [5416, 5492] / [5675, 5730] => 0.12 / 44.9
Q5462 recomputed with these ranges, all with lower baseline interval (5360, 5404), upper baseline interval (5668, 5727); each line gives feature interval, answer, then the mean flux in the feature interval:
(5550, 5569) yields 2.7 Angstrom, 39.5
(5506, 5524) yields 3.6 Angstrom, 37.1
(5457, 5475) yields 3.8 Angstrom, 36.7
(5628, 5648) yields 2.6 Angstrom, 39.9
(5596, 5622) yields 4.4 Angstrom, 38.1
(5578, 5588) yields 0.2 Angstrom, 44.9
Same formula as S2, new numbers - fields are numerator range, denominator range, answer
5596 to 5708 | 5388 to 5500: 0.95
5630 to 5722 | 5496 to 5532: 1.17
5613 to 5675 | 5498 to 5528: 1.12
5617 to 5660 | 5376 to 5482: 0.92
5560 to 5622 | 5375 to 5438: 0.84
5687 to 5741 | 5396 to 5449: 0.99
